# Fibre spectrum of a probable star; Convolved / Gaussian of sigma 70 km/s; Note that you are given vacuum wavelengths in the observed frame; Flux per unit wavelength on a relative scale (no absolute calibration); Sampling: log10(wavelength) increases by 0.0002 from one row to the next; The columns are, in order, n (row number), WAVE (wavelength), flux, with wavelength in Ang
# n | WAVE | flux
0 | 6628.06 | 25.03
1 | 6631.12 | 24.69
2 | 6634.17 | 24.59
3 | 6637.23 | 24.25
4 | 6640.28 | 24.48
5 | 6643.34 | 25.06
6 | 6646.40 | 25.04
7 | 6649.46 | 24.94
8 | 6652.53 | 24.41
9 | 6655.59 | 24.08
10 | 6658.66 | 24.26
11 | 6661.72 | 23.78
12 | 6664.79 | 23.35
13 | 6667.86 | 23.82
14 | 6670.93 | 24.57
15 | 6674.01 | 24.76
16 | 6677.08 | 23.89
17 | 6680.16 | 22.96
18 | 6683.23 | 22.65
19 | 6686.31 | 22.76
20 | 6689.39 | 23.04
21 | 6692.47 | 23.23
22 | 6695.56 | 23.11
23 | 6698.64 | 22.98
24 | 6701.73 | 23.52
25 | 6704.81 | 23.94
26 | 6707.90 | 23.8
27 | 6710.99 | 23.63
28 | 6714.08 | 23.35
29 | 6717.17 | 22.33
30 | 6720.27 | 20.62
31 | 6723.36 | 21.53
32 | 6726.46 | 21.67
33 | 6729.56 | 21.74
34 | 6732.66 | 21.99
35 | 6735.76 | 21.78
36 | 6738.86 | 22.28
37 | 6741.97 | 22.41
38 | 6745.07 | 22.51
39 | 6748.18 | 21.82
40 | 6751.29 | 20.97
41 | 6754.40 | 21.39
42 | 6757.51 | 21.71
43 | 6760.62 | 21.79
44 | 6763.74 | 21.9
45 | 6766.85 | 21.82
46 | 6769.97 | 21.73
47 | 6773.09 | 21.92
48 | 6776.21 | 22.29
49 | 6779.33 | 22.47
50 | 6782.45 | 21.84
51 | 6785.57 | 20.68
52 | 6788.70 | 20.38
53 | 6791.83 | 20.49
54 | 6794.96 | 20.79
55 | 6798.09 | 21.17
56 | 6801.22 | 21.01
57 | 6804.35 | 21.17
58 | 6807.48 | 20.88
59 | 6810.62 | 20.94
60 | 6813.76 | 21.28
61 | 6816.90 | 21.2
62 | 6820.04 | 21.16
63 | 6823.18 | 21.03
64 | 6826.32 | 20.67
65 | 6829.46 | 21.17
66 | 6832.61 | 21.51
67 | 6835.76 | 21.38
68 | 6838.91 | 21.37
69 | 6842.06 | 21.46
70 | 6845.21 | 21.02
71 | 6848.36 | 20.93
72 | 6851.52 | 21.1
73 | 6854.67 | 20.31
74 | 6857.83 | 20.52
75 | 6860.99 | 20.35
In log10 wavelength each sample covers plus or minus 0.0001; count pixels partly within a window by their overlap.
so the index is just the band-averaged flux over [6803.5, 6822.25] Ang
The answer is 21.1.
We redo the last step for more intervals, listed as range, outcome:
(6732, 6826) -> 21.5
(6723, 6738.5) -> 21.8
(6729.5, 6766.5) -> 21.9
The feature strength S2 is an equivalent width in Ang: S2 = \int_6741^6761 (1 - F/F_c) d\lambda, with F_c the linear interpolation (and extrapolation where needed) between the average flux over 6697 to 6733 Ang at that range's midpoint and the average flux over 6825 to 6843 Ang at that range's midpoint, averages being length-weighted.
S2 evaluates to 0.4 Ang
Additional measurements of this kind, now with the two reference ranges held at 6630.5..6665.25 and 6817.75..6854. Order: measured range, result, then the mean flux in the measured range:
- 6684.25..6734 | 1.4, 22.7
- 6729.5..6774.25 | 1.5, 21.9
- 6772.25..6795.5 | 0.7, 21.4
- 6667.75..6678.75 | -0.1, 24.3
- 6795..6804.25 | 0.3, 21.1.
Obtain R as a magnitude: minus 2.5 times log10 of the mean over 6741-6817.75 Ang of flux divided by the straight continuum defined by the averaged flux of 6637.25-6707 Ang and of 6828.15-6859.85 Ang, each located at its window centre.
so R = 0.033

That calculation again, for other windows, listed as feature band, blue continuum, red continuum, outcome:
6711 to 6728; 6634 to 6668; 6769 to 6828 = 0.04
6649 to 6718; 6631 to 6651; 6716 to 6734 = -0.02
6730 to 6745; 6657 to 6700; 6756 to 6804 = 0.01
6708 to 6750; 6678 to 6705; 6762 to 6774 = 0.01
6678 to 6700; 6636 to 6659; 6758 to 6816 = 0.03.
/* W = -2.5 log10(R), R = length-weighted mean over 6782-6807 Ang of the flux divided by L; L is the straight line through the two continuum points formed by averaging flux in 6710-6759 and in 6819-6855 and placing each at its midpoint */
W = 0.029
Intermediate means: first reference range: 22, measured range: 20.9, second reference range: 21.1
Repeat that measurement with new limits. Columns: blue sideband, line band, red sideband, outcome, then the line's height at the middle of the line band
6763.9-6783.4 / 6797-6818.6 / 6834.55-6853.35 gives 0.03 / 21.6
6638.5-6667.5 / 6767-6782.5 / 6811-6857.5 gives 0.01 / 22.2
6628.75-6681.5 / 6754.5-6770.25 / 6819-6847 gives 0.03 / 22.4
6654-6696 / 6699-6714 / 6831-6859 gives -0.02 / 23.1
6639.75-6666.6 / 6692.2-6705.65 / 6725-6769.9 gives -0.01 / 23.1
